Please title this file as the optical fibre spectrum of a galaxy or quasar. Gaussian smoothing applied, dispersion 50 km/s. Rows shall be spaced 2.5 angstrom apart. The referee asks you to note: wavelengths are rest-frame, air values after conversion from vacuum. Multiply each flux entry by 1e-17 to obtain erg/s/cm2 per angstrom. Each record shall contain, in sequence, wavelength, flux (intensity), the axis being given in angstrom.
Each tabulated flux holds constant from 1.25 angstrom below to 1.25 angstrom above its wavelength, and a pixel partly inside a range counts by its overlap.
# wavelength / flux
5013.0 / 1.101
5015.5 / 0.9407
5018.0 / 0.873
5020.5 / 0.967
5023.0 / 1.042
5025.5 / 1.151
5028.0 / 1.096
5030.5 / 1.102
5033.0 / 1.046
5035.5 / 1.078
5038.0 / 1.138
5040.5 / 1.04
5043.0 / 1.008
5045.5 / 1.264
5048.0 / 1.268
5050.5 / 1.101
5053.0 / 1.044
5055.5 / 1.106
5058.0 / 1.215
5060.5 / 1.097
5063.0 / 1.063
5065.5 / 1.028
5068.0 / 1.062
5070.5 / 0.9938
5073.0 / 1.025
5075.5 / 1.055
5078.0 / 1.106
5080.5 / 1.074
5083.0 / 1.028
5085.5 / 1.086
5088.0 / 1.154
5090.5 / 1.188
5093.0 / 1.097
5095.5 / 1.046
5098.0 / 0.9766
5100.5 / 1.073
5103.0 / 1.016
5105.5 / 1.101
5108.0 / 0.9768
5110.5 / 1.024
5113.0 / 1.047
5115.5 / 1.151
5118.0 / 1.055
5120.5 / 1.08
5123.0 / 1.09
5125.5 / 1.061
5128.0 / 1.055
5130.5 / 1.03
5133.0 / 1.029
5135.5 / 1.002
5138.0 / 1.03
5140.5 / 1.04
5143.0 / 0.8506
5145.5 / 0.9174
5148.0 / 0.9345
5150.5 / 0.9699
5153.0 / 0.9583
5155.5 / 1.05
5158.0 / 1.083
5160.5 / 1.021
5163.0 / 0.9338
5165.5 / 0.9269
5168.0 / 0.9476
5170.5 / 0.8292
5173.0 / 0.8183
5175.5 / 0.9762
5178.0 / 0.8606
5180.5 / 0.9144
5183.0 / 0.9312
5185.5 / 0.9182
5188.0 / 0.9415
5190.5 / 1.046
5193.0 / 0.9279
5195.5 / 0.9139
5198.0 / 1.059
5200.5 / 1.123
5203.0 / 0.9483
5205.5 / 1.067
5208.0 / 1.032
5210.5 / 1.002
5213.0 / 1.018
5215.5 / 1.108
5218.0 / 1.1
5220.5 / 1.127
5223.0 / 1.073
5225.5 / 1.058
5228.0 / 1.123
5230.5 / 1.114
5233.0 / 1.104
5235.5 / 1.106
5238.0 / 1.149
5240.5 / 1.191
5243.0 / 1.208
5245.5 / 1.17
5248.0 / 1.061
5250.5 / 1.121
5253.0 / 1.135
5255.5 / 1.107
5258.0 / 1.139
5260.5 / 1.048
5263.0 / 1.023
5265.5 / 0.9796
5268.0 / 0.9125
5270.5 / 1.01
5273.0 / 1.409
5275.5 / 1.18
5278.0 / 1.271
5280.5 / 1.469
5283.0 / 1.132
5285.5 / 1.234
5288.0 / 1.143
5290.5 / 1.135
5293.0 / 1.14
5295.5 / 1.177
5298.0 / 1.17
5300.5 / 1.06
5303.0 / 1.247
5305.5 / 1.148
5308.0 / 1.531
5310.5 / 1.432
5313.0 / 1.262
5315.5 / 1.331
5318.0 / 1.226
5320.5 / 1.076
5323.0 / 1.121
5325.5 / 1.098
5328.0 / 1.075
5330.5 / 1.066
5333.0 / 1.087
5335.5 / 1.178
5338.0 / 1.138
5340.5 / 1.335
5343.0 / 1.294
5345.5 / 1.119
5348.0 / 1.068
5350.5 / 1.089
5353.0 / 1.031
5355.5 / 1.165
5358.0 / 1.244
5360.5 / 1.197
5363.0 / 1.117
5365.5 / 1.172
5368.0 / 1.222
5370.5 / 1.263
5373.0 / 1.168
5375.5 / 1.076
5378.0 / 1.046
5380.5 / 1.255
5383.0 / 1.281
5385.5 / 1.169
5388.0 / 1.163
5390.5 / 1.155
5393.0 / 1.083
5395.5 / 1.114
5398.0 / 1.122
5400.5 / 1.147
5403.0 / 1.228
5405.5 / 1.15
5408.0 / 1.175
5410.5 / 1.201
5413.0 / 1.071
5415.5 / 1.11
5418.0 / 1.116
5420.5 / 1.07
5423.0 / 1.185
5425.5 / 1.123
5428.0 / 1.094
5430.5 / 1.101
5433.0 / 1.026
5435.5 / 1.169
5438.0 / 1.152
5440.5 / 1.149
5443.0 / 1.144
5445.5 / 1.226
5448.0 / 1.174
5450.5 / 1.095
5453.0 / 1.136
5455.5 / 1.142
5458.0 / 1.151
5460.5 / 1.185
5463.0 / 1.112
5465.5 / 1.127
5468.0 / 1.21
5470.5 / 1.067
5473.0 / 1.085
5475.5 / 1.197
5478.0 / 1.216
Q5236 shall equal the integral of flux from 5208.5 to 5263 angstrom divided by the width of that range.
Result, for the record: 1.1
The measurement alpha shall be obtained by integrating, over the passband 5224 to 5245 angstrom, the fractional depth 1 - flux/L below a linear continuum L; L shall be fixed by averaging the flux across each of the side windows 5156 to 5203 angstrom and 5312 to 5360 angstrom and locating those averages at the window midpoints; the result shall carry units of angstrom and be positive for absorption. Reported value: -2.2 angstrom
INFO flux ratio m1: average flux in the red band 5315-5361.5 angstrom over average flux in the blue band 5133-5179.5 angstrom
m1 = 1.2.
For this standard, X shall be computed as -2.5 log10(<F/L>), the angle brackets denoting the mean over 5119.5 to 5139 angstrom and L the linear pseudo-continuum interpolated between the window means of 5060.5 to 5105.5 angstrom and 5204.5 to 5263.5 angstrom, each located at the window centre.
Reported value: 0.03 mag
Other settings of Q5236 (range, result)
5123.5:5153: 0.994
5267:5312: 1.21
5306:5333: 1.21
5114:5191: 0.982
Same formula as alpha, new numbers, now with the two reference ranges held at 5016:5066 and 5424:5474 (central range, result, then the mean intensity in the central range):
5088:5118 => 0.7 angstrom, 1.07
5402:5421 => -0.2 angstrom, 1.14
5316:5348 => -0.9 angstrom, 1.15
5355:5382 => -1.2 angstrom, 1.18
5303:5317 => -2.7 angstrom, 1.33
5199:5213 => 0.9 angstrom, 1.03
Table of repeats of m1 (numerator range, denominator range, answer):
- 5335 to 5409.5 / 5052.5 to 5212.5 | 1.14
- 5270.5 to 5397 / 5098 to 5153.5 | 1.16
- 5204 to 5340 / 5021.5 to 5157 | 1.08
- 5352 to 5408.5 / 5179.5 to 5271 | 1.10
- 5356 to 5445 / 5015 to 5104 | 1.07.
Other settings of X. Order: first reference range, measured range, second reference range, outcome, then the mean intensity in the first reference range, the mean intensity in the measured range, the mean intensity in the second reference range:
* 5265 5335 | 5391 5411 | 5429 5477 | 0.004 mag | 1.19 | 1.15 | 1.14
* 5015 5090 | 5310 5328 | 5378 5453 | -0.070 mag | 1.08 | 1.2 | 1.14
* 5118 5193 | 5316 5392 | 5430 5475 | -0.072 mag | 0.975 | 1.16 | 1.14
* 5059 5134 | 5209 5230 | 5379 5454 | 0.018 mag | 1.06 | 1.08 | 1.15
